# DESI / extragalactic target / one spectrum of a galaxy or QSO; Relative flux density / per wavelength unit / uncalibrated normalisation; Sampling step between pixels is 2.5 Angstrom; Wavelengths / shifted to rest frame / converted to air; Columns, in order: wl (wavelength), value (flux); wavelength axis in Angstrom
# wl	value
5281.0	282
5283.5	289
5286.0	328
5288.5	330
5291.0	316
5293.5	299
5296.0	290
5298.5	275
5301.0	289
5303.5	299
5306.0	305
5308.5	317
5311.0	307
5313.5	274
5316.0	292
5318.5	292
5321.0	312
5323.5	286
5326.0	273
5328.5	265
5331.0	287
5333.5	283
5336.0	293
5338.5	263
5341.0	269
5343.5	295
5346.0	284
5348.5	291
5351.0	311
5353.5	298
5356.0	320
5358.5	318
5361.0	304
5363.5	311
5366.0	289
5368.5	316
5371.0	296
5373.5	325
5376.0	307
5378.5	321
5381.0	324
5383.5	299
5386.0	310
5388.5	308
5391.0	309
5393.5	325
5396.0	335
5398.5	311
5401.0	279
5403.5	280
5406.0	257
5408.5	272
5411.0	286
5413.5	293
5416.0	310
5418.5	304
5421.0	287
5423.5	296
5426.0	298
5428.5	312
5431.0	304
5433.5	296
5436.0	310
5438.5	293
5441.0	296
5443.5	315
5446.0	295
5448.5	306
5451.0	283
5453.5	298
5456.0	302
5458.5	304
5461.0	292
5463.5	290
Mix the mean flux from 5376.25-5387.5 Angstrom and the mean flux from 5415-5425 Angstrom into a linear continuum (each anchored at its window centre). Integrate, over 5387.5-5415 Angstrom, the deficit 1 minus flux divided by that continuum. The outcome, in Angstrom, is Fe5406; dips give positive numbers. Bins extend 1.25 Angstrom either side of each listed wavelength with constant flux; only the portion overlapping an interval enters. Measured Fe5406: 0.9 Angstrom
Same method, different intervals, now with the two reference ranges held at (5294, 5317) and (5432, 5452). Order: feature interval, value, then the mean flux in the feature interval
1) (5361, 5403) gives -1.7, 310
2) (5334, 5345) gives 0.6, 280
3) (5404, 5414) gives 0.7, 276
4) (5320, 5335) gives 0.6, 284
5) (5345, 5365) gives -0.6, 305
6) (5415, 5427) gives 0.0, 299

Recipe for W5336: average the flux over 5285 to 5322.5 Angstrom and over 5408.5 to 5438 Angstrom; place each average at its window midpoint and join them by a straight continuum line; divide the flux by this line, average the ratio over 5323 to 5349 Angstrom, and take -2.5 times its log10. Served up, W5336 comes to 0.075 mag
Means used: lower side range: 301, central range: 280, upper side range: 298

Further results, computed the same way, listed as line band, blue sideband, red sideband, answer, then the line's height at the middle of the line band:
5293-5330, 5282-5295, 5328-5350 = 0.02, 298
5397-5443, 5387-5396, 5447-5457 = 0.05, 308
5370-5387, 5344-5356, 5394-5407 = -0.06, 296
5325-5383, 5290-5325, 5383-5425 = 0.00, 297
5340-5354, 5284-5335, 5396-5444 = 0.02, 296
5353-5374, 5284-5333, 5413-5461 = -0.04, 298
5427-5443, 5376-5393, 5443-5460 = 0.00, 303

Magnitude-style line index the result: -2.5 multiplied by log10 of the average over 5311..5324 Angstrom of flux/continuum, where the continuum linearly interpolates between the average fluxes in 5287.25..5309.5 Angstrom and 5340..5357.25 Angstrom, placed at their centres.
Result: 0.02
